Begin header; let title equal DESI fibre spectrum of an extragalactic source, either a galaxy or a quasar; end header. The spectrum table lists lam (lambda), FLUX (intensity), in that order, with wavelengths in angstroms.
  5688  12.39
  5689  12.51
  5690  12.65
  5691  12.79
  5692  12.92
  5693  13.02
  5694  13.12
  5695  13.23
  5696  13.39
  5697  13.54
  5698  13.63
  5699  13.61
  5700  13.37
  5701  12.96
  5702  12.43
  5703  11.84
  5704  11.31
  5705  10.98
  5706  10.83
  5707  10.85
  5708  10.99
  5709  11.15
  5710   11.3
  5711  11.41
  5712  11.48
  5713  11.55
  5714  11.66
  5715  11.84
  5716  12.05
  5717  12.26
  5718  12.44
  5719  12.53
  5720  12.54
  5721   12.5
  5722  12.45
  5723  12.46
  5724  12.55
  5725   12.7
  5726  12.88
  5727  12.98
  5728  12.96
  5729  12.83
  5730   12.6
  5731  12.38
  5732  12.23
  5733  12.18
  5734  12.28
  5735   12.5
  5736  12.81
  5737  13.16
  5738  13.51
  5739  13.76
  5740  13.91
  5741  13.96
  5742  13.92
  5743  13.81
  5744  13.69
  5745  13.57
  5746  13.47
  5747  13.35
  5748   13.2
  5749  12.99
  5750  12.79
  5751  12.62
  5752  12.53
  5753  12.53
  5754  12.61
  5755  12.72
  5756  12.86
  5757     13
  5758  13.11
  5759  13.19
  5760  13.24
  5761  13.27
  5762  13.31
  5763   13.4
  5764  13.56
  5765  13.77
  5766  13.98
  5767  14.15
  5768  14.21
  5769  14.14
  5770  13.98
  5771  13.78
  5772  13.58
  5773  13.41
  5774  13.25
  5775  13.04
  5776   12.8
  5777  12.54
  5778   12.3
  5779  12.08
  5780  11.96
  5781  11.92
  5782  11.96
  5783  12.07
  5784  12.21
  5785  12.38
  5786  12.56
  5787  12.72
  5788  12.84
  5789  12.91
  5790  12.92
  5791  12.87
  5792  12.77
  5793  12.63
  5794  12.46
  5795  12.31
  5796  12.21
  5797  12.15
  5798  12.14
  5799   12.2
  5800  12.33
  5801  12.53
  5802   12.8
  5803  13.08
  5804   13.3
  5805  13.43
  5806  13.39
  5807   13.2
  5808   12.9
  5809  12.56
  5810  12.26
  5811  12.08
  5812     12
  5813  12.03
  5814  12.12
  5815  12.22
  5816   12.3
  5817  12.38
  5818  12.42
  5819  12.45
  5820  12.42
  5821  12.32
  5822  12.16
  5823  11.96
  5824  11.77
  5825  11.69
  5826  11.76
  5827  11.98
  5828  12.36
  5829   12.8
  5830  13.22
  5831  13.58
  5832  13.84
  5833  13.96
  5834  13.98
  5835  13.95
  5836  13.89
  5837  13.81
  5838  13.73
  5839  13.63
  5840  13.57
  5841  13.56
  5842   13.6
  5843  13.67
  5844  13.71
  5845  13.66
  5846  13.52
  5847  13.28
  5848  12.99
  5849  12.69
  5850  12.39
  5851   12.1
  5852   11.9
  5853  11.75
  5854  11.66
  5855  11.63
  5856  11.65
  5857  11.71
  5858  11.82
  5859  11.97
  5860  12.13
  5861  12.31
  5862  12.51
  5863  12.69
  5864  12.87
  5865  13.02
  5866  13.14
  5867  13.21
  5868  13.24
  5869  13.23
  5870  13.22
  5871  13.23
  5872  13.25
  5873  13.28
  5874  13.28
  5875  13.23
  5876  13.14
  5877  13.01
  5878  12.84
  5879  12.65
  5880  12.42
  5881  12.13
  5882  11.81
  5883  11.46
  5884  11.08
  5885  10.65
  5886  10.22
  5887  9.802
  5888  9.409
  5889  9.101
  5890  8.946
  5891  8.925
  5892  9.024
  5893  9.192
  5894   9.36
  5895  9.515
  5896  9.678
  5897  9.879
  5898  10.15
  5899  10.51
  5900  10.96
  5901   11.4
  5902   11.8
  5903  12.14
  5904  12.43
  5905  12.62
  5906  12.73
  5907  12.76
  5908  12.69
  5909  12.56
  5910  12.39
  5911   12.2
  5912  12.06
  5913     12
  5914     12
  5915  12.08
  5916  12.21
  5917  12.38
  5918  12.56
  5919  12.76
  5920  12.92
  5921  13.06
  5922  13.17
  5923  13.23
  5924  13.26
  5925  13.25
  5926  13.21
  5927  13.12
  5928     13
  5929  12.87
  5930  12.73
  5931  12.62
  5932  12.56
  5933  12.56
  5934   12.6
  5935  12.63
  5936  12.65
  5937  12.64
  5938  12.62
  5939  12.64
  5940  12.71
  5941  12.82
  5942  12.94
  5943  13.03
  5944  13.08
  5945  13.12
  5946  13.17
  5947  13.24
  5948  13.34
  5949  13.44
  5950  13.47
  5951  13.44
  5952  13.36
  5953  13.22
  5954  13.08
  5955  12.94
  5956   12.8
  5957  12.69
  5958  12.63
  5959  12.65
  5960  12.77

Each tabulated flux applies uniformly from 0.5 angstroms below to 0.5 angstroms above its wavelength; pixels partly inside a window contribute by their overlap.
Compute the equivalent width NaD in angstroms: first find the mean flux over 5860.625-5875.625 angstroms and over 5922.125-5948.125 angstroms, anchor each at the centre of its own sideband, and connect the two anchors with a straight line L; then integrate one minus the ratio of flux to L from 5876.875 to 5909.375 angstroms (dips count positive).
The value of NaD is 5.01 angstroms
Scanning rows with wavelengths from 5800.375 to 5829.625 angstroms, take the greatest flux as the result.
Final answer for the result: 13.43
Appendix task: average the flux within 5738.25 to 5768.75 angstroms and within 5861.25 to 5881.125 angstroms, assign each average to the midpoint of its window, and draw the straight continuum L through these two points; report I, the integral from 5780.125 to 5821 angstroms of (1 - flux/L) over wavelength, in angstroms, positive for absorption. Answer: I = 2.2 angstroms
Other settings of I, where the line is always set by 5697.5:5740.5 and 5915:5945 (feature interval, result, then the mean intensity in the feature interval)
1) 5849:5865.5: 0.7 angstroms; 12.1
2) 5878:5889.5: 1.5 angstroms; 11.1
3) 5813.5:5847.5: -1.0 angstroms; 13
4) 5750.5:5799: -1.6 angstroms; 12.9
